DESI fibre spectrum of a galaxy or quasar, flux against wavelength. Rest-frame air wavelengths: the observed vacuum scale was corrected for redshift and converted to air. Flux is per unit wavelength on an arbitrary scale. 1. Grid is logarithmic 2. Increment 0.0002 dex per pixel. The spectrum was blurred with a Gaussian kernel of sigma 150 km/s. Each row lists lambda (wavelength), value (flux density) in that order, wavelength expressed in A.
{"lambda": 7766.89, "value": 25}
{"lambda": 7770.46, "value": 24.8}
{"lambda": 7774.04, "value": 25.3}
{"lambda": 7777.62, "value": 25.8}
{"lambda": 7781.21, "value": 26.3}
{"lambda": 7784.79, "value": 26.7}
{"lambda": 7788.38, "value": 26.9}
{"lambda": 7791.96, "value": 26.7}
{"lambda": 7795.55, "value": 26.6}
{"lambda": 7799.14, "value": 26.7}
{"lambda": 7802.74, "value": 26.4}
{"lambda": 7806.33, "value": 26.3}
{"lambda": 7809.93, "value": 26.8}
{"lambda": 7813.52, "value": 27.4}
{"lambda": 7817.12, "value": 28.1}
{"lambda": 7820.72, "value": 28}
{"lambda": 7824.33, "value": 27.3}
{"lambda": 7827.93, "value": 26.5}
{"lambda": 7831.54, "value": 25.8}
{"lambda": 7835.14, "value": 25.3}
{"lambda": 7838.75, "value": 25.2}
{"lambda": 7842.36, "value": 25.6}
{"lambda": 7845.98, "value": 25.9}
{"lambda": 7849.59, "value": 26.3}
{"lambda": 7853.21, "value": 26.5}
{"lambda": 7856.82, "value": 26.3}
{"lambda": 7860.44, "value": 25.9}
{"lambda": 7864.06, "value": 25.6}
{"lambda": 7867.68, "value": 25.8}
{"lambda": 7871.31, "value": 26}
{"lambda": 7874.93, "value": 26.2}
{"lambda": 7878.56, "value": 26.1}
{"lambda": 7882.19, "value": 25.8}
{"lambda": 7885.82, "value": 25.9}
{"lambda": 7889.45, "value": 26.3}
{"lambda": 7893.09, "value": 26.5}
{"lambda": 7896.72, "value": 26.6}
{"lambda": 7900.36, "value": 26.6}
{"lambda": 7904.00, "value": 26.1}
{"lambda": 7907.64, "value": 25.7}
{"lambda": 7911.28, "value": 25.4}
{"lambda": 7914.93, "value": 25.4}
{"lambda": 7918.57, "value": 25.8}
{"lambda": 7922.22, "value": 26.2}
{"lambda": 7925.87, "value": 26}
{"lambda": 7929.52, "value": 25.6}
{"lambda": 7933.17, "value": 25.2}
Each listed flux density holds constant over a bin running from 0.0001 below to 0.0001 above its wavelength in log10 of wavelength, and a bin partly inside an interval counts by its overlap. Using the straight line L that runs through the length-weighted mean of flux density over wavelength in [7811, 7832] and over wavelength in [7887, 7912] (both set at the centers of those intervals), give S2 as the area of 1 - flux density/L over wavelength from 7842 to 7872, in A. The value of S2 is 0.86 A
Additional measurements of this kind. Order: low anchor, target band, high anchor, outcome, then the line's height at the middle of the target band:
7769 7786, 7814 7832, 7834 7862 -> -0.99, 25.8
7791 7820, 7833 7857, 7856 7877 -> 0.41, 26.3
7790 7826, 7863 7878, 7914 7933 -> 0.24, 26.3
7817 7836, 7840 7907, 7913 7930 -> 0.53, 26.3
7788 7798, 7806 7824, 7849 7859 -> -0.55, 26.6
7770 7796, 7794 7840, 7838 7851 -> -1.25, 26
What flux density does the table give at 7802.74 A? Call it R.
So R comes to 26.4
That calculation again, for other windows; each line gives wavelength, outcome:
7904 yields 26.1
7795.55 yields 26.6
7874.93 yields 26.2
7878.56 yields 26.1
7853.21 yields 26.5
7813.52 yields 27.4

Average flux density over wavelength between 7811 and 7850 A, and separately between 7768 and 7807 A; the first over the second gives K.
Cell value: 1.0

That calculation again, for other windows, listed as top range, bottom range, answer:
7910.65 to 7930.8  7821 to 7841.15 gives 0.98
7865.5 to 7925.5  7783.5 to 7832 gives 0.97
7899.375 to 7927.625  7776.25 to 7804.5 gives 0.98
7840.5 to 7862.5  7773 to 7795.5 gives 0.99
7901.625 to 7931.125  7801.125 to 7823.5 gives 0.95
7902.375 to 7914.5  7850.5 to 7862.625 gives 0.98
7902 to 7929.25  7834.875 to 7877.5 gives 1.00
